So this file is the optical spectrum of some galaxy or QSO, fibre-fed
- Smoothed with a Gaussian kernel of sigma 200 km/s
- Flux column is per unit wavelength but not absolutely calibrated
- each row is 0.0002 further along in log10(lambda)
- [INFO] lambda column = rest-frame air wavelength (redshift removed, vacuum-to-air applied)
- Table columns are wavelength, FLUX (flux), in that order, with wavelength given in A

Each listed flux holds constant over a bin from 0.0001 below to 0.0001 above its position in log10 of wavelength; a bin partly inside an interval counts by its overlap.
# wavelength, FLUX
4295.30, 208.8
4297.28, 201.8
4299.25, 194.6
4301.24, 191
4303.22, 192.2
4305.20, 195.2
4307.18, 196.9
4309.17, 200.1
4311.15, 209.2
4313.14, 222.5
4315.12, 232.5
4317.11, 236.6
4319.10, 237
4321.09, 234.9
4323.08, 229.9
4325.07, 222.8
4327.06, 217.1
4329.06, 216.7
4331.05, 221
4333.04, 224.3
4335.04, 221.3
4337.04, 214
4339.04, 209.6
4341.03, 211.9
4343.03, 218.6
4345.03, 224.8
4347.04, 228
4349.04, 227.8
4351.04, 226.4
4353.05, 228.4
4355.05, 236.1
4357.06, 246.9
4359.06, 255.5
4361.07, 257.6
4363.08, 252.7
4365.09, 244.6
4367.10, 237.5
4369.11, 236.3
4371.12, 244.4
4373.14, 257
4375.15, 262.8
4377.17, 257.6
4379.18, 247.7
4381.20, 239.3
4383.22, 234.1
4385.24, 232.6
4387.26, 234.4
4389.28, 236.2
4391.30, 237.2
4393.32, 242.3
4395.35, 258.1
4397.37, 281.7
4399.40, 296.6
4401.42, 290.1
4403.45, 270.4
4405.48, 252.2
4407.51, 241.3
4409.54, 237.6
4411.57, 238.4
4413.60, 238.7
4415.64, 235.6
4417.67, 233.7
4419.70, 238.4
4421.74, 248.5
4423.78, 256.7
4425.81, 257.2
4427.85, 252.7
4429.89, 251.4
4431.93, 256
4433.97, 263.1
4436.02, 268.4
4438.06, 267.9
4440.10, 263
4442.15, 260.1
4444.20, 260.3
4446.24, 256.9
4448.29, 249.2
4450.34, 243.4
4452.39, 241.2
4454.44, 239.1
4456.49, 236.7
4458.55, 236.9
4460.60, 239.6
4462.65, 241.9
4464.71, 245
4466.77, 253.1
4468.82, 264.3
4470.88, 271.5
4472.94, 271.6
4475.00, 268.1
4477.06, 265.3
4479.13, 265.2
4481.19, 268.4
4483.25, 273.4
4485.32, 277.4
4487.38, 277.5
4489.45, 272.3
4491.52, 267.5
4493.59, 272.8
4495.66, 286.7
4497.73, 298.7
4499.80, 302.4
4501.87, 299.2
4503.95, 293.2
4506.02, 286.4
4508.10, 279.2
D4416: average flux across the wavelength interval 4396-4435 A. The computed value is 255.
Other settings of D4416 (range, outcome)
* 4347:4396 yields 243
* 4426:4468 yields 251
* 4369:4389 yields 245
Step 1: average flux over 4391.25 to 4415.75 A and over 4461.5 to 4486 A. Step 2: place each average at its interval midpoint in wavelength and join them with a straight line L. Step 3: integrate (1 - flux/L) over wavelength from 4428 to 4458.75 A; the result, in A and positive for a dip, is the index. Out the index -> 0.9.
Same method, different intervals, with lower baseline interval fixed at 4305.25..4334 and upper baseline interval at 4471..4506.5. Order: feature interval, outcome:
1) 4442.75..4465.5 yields 1.9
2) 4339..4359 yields 0.2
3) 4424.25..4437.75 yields 0.0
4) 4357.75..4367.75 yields -0.6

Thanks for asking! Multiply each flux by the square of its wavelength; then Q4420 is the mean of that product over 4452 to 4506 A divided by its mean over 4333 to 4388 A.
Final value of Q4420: 1.2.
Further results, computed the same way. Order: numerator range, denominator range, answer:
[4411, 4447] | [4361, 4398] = 1.05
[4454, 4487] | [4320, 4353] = 1.24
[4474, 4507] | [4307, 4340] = 1.37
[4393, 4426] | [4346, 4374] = 1.08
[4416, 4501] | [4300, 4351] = 1.27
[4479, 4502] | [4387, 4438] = 1.15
